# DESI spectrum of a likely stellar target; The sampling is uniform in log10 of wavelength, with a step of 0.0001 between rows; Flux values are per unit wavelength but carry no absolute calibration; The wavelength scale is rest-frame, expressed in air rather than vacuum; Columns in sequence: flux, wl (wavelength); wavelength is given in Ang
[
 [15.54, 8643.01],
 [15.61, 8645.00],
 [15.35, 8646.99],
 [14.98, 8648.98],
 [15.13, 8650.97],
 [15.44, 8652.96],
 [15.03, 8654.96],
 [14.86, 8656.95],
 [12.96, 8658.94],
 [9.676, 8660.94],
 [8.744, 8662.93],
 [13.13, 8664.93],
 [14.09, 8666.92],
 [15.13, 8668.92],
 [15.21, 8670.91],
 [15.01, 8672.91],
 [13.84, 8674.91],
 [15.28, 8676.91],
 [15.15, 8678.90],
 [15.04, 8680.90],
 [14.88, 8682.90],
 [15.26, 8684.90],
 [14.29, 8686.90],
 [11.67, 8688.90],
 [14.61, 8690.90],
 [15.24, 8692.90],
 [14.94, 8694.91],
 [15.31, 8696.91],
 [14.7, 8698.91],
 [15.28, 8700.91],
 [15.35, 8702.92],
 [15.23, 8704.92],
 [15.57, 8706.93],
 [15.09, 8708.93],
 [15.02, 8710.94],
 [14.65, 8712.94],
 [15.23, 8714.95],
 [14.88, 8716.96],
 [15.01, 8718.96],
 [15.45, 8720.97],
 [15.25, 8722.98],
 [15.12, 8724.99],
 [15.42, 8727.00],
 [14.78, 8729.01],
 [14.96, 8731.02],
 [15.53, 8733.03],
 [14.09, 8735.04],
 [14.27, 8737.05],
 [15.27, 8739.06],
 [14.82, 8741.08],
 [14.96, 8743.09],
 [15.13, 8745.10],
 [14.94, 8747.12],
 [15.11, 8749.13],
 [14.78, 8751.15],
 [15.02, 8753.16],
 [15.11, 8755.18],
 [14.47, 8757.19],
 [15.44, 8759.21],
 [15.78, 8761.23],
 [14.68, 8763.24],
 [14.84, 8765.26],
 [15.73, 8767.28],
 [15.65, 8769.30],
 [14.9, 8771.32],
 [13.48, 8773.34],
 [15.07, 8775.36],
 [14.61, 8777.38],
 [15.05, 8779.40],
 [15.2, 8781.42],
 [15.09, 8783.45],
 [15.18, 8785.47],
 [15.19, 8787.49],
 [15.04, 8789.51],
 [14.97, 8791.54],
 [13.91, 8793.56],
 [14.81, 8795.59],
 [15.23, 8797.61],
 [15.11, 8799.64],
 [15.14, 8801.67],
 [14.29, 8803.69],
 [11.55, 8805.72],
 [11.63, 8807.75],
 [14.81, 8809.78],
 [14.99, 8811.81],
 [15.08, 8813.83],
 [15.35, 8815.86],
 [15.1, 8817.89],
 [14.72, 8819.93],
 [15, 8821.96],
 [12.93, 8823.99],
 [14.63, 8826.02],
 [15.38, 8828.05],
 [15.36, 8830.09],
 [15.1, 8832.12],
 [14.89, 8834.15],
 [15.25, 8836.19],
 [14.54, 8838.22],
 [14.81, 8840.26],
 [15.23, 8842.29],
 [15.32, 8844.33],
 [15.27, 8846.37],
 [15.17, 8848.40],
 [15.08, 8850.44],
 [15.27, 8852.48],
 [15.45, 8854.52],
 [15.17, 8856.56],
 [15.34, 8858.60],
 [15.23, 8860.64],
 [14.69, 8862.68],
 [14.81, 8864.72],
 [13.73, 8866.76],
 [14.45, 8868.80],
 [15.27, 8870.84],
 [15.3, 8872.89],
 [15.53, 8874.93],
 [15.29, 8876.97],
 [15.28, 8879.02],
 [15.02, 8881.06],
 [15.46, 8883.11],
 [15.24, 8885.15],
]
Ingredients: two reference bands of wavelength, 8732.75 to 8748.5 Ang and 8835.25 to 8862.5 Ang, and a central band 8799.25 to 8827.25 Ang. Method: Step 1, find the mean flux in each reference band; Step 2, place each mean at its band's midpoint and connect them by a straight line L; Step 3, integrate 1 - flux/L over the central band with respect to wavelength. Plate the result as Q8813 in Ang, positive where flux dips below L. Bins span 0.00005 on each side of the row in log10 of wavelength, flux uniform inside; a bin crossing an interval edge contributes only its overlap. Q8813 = 1.4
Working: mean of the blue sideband 14.9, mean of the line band 14.3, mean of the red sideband 15.1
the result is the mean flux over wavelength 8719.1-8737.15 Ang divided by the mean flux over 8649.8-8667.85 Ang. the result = 1.13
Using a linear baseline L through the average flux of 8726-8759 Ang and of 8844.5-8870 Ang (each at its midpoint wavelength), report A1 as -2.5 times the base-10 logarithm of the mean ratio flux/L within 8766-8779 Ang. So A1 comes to 0.00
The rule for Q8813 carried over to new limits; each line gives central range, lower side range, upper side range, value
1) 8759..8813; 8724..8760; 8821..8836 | 0.58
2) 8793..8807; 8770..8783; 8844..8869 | 0.54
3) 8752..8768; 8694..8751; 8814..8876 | -0.10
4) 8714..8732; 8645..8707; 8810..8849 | -0.68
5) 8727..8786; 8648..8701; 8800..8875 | -1.88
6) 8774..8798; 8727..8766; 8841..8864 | 0.21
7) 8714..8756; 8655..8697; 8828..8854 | -1.74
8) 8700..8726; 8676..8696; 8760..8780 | -0.73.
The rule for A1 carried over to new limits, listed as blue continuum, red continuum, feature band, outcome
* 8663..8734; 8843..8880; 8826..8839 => 0.00 mag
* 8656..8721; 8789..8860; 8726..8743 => -0.03 mag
